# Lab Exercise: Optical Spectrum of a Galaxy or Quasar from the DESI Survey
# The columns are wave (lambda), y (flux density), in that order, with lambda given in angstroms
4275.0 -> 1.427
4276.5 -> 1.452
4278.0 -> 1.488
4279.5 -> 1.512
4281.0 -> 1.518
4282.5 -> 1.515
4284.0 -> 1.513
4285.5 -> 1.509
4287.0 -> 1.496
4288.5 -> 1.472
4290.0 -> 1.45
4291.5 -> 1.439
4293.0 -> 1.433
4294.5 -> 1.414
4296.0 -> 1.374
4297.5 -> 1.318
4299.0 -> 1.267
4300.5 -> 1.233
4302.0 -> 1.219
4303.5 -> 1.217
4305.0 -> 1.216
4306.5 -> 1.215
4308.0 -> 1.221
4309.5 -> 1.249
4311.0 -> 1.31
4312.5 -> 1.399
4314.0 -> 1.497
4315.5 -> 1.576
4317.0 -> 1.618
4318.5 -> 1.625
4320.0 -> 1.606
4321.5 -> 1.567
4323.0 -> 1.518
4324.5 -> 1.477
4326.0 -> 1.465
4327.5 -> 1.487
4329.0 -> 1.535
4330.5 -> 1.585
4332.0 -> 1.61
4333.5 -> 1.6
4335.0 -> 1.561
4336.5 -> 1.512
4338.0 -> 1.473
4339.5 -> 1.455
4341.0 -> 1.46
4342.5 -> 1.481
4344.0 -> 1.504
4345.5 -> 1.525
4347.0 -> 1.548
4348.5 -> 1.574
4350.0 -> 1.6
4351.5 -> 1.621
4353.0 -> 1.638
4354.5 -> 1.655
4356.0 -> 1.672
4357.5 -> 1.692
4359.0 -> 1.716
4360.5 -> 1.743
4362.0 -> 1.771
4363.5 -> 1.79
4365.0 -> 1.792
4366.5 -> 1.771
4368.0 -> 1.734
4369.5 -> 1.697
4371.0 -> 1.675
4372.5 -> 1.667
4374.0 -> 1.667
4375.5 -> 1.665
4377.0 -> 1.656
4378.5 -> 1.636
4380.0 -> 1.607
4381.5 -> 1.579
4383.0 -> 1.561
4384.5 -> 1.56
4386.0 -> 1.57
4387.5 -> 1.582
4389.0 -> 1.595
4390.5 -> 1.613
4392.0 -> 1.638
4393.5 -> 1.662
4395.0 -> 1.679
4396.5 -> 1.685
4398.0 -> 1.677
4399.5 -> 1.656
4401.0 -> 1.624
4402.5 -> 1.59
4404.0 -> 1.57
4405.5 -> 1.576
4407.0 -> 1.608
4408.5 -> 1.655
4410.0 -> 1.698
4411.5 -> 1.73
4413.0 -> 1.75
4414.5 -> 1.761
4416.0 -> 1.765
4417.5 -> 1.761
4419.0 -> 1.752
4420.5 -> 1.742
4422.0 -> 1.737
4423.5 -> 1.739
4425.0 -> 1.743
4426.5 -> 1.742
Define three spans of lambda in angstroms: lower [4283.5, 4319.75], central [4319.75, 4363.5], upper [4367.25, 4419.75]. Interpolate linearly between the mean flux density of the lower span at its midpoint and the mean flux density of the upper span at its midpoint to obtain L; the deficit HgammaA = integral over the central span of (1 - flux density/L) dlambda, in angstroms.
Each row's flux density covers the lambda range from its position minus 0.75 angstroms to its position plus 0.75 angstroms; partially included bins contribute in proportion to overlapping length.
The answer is -2.1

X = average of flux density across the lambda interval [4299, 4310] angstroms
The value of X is 1.23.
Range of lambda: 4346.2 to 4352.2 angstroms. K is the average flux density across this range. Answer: 1.58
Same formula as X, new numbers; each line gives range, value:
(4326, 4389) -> 1.61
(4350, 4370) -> 1.71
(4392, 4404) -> 1.65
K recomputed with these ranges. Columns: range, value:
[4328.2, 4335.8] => 1.58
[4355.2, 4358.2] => 1.68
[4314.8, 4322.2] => 1.6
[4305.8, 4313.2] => 1.28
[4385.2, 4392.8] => 1.6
